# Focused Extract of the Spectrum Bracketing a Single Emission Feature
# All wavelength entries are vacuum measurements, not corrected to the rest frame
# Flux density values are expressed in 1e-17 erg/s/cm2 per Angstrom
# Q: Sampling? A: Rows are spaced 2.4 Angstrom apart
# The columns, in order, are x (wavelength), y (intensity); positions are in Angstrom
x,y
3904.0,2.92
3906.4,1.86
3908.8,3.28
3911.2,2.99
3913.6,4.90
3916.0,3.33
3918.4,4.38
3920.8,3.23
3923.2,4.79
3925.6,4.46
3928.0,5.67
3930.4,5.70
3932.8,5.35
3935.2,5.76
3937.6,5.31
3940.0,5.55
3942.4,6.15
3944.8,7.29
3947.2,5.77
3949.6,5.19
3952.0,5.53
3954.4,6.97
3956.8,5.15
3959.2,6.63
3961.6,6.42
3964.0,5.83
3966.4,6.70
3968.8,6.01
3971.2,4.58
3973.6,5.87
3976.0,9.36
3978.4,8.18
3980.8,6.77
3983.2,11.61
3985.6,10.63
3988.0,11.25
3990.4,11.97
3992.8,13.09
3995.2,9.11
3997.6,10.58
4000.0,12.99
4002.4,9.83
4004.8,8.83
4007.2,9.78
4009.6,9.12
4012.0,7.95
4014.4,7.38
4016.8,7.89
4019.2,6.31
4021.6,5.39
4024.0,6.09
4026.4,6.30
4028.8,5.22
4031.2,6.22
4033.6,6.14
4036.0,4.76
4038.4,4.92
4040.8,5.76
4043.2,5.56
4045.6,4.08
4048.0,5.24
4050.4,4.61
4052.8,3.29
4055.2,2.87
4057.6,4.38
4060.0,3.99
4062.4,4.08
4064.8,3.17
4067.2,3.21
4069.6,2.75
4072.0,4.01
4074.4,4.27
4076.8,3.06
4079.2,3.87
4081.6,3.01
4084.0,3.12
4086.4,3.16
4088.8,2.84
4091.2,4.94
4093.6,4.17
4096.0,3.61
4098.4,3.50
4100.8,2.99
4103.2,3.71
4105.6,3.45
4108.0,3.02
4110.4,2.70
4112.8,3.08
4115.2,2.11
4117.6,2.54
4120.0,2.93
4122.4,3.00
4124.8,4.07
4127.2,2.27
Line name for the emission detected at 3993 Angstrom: C IV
